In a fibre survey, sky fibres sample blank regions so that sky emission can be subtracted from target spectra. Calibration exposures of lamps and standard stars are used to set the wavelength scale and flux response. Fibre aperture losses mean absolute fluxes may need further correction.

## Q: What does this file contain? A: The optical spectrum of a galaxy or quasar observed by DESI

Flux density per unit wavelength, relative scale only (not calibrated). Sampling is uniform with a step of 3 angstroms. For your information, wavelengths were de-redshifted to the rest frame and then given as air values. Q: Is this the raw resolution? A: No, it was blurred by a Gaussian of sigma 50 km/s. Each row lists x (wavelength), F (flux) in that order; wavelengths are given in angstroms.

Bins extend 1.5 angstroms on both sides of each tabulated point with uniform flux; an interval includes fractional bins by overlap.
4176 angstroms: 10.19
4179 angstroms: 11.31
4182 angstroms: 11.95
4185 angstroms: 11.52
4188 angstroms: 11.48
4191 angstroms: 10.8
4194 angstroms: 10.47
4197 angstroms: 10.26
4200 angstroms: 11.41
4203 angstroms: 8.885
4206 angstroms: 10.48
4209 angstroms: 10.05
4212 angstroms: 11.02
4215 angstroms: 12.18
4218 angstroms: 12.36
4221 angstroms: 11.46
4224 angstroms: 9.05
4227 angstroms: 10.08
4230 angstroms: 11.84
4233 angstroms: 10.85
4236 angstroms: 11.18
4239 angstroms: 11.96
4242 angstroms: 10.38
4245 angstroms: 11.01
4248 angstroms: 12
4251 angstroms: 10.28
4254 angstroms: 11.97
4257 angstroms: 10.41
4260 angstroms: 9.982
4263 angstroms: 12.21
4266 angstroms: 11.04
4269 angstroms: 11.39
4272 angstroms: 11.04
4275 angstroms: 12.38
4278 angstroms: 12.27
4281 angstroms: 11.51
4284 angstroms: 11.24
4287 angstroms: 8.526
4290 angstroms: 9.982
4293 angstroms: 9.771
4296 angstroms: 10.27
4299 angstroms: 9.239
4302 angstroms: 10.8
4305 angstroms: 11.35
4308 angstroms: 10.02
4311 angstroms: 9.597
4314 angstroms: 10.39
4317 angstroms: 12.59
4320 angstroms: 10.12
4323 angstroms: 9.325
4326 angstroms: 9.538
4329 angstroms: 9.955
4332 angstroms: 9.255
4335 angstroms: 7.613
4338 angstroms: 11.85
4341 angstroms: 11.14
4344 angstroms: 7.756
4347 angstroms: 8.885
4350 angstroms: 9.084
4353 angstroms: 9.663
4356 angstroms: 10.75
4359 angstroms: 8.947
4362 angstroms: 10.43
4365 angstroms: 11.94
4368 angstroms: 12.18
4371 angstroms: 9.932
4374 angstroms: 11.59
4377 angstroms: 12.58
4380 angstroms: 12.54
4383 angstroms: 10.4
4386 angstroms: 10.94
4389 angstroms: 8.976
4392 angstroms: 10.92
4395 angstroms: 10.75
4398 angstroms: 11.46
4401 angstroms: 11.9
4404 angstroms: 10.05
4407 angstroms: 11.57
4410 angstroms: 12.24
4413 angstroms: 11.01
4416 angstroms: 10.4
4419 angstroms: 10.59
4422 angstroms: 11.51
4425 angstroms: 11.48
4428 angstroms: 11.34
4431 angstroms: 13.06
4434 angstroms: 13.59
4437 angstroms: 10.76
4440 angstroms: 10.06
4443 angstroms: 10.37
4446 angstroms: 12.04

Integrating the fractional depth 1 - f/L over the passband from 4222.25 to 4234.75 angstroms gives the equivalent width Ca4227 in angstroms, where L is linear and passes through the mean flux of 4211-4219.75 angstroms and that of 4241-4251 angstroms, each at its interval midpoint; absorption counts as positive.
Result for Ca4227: 1.1 angstroms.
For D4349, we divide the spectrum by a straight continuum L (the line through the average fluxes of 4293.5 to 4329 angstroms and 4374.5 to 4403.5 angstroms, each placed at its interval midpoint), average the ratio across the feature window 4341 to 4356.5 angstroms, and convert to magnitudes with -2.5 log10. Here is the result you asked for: 0.15 mag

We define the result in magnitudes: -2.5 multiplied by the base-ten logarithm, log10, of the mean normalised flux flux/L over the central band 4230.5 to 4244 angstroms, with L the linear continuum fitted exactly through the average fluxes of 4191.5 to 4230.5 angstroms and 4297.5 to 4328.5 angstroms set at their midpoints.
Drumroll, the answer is -0.05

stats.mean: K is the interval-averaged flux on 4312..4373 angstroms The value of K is 10.1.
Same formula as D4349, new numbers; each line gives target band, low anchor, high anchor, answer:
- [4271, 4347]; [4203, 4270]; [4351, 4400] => 0.07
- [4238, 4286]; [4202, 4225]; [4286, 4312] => -0.10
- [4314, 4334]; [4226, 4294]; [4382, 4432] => 0.10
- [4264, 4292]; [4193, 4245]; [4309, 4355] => -0.08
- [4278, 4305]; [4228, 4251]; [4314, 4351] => 0.01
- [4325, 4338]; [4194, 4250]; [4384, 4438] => 0.18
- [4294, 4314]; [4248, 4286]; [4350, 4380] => 0.09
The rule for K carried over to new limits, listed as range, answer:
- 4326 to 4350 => 9.47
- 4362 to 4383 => 11.6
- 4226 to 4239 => 11.1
